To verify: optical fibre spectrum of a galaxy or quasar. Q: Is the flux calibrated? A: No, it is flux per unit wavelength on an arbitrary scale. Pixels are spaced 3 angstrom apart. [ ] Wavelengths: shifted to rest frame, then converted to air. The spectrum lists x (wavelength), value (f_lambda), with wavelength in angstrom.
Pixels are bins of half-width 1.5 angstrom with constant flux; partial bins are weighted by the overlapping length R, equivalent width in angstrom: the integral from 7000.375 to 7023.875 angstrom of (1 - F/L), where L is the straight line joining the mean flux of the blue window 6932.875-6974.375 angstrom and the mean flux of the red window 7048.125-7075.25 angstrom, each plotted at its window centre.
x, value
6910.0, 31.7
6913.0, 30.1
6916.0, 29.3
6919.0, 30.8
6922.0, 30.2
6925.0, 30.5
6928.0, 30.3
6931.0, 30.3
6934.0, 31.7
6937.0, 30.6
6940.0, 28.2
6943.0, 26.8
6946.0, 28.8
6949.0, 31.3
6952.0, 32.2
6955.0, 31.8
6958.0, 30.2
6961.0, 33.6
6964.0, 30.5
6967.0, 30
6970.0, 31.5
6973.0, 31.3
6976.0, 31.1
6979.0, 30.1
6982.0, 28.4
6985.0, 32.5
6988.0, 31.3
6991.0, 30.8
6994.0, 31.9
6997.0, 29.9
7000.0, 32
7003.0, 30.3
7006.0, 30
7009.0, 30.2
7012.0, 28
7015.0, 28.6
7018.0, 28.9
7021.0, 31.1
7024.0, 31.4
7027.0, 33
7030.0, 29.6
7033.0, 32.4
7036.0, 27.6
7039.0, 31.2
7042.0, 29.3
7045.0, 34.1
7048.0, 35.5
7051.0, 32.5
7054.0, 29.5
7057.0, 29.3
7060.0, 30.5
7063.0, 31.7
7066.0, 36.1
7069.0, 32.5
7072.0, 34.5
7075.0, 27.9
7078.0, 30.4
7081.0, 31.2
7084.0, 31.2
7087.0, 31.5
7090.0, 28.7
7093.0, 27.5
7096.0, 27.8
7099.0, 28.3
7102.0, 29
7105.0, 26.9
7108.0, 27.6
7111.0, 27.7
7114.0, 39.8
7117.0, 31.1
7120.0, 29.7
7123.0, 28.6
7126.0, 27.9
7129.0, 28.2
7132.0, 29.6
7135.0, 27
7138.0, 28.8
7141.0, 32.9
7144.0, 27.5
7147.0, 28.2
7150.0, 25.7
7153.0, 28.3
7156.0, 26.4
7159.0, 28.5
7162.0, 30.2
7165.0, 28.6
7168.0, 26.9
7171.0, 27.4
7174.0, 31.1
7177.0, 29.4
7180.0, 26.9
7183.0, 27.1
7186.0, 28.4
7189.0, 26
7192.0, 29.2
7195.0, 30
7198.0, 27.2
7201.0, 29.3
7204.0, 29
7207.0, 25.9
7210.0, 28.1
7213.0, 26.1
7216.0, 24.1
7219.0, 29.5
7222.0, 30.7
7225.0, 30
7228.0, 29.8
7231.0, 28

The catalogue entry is 1.2 angstrom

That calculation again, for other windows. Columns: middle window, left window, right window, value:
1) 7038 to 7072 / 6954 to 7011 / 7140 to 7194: -2.62 angstrom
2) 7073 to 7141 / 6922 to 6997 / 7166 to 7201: -1.09 angstrom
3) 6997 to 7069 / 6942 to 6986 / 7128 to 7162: -2.90 angstrom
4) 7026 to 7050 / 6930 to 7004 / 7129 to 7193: -1.43 angstrom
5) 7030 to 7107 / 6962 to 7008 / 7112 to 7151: -1.28 angstrom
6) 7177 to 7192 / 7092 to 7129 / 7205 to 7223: 0.20 angstrom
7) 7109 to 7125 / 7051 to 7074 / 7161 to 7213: -0.44 angstrom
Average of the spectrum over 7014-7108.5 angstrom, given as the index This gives 30.6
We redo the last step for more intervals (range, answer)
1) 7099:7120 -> 30.2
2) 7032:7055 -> 31.5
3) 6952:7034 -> 30.8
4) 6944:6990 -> 30.9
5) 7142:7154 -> 27.6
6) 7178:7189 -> 27.4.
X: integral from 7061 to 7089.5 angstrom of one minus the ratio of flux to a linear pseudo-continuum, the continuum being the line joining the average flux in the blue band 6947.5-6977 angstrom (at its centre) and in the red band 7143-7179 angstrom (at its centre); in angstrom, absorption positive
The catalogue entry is -2.1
